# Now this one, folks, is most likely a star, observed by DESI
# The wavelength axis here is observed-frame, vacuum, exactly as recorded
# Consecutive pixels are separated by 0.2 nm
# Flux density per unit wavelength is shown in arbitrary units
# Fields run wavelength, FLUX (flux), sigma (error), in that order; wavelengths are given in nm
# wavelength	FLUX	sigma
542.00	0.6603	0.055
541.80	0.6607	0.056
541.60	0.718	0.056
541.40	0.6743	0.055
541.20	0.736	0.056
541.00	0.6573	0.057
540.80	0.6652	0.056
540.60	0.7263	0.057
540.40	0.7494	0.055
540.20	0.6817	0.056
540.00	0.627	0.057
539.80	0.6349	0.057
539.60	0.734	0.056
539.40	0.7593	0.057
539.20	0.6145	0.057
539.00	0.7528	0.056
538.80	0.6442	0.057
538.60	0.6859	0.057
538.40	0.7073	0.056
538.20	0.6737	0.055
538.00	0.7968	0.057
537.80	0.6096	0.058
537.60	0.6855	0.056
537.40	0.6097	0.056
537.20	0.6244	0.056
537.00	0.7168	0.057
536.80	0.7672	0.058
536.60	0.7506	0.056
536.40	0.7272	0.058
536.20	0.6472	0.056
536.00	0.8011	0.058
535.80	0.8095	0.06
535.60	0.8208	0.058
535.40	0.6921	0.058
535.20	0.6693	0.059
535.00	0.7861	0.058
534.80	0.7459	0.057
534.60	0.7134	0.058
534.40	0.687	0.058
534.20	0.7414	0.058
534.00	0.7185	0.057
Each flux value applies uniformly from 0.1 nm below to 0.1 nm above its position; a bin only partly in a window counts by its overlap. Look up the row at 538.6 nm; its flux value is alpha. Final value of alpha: 0.6859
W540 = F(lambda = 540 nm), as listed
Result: 0.627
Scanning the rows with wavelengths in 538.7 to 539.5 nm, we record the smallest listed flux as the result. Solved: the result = 0.6145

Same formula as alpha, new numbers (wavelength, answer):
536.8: 0.7672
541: 0.6573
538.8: 0.6442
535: 0.7861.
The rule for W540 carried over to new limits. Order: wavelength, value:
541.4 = 0.6743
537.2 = 0.6244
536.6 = 0.7506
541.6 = 0.718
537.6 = 0.6855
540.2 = 0.6817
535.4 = 0.6921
